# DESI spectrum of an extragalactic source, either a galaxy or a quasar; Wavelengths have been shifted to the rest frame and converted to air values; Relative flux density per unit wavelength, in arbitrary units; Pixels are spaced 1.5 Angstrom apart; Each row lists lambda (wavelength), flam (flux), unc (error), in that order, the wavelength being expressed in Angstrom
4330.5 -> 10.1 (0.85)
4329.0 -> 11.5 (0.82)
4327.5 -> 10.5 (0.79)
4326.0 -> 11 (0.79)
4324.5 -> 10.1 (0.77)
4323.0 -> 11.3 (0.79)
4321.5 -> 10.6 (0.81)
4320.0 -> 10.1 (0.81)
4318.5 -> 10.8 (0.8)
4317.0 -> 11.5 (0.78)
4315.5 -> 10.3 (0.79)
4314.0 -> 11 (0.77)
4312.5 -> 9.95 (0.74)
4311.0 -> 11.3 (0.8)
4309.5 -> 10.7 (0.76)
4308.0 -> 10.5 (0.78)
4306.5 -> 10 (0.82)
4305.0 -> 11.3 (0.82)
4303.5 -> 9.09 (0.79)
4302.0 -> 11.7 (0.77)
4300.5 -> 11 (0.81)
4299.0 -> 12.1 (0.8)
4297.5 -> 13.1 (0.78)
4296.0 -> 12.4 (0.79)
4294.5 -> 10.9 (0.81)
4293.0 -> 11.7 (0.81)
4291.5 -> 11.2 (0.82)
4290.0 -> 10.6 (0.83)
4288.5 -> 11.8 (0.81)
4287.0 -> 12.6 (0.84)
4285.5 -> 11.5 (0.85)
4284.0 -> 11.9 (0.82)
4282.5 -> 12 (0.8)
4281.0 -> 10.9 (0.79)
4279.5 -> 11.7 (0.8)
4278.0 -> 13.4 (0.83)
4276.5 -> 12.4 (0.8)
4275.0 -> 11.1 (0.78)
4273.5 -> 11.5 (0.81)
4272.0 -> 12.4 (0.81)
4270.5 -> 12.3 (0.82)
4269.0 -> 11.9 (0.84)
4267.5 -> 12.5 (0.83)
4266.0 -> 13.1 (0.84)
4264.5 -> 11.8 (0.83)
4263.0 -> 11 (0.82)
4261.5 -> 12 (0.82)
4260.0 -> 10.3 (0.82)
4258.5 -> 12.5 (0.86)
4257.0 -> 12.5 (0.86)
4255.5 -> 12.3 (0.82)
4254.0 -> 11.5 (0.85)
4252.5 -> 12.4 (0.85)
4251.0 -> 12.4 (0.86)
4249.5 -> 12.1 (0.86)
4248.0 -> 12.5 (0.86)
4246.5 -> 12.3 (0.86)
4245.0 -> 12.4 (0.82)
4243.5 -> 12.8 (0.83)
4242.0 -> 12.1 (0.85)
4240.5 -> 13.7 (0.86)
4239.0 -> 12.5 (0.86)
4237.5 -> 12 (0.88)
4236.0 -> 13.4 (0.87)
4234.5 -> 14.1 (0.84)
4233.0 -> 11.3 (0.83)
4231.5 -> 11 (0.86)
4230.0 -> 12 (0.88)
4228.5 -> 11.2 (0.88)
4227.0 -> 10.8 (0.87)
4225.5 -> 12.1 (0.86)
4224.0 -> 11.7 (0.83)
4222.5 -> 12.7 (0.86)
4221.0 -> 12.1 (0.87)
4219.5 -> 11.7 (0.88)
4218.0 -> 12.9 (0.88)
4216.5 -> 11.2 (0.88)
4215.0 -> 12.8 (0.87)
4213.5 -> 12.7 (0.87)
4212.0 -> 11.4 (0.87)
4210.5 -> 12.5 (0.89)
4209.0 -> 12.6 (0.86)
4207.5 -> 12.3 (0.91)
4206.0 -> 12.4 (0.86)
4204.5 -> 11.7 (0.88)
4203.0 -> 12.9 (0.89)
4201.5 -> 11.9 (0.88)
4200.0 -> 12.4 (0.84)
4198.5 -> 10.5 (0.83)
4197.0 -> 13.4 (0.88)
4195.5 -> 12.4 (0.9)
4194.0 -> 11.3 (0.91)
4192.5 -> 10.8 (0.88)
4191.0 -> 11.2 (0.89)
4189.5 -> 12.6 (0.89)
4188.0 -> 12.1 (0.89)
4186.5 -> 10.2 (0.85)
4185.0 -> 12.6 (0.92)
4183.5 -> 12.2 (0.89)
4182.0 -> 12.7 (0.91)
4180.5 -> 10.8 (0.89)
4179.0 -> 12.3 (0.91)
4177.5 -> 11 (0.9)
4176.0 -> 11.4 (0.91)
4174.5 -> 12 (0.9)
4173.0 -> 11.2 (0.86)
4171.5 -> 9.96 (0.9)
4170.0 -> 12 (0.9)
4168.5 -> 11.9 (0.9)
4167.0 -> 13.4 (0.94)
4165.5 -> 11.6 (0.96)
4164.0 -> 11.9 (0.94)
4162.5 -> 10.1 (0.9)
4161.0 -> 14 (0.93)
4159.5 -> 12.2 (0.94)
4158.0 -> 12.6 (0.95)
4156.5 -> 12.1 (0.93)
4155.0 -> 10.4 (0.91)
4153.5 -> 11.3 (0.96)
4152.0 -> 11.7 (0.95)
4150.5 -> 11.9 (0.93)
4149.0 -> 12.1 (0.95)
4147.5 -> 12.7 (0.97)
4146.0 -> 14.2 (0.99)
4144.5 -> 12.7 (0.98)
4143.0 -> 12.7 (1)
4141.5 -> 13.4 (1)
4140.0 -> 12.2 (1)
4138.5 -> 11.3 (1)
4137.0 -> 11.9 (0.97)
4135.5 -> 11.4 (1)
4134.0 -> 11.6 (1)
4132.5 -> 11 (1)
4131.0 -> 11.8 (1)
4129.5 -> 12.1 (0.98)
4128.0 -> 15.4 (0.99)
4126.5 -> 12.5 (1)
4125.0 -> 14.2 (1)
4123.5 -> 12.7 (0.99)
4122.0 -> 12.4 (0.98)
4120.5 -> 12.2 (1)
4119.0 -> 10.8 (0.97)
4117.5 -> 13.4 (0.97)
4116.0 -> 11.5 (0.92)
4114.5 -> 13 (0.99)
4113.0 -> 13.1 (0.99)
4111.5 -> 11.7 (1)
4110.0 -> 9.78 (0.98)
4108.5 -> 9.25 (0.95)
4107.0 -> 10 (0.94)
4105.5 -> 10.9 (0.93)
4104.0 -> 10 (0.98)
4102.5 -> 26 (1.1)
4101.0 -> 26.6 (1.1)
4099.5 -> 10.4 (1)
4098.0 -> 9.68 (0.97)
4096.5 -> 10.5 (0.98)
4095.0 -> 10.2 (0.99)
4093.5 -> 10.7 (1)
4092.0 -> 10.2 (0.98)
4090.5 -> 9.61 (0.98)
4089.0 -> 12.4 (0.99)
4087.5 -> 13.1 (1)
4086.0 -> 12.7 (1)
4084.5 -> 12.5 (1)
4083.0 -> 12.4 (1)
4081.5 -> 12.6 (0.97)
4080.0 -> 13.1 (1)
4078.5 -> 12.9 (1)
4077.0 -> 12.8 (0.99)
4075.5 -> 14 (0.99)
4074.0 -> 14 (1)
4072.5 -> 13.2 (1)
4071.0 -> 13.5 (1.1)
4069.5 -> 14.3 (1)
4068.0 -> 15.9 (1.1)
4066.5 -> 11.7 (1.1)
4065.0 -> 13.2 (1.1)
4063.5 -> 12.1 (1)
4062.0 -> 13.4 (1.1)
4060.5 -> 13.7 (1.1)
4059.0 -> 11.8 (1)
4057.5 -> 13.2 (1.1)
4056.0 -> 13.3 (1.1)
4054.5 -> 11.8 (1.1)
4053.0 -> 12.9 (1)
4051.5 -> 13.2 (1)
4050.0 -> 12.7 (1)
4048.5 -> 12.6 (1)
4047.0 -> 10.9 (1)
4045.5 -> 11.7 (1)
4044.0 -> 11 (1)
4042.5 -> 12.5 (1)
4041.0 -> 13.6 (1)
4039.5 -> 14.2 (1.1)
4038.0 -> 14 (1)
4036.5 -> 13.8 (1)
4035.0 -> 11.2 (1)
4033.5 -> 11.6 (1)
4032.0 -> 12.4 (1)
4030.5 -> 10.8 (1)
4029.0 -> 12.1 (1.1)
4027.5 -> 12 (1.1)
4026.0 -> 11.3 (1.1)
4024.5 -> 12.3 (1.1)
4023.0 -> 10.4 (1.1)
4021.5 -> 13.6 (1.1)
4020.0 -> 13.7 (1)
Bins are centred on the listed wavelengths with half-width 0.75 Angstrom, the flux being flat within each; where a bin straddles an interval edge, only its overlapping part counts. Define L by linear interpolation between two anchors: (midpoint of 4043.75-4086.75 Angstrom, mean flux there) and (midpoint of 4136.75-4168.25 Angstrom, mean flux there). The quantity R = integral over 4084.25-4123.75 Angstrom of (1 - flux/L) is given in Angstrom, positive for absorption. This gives 0.5 Angstrom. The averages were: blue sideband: 12.9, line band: 12.4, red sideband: 12.2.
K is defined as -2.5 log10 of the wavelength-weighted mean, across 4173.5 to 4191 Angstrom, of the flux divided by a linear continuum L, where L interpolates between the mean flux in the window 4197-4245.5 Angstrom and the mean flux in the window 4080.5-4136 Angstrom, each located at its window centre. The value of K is 0.05 mag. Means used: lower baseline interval 12.4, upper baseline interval 12.2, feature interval 11.8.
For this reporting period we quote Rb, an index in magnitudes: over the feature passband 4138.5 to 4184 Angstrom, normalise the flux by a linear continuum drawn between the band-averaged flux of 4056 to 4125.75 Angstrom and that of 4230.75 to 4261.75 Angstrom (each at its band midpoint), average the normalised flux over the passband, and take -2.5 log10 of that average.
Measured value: 0.05 mag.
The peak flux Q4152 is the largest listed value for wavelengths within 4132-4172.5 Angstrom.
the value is 14.2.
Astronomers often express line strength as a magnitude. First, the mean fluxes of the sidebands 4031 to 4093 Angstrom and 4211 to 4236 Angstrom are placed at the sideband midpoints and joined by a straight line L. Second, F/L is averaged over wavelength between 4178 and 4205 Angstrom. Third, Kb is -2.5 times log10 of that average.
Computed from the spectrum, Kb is 0.03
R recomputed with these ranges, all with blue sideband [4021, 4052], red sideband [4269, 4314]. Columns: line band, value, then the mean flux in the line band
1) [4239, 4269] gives -1.6 Angstrom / 12.2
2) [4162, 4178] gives 0.4 Angstrom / 11.5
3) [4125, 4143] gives -0.6 Angstrom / 12.3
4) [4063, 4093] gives -1.6 Angstrom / 12.8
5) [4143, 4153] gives -0.5 Angstrom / 12.5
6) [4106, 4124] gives 0.6 Angstrom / 11.6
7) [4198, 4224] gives -1.0 Angstrom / 12.2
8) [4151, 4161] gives 0.0 Angstrom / 11.9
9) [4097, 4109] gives -2.1 Angstrom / 14.1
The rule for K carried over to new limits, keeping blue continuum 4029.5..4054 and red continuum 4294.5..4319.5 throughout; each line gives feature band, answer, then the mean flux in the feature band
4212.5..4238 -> -0.06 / 12.1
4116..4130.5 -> -0.07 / 12.8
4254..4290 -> -0.07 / 11.9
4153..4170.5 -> -0.02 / 12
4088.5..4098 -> 0.16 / 10.5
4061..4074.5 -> -0.10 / 13.5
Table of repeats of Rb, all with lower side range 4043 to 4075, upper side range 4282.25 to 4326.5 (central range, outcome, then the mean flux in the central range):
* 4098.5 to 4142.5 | -0.03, 12.8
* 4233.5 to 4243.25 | -0.12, 12.9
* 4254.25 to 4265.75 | -0.04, 11.8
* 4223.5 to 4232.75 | 0.02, 11.5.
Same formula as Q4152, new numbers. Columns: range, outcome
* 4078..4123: 26.6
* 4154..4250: 14.1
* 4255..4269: 13.1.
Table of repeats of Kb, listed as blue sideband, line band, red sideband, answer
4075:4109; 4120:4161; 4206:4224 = 0.02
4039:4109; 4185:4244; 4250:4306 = 0.00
